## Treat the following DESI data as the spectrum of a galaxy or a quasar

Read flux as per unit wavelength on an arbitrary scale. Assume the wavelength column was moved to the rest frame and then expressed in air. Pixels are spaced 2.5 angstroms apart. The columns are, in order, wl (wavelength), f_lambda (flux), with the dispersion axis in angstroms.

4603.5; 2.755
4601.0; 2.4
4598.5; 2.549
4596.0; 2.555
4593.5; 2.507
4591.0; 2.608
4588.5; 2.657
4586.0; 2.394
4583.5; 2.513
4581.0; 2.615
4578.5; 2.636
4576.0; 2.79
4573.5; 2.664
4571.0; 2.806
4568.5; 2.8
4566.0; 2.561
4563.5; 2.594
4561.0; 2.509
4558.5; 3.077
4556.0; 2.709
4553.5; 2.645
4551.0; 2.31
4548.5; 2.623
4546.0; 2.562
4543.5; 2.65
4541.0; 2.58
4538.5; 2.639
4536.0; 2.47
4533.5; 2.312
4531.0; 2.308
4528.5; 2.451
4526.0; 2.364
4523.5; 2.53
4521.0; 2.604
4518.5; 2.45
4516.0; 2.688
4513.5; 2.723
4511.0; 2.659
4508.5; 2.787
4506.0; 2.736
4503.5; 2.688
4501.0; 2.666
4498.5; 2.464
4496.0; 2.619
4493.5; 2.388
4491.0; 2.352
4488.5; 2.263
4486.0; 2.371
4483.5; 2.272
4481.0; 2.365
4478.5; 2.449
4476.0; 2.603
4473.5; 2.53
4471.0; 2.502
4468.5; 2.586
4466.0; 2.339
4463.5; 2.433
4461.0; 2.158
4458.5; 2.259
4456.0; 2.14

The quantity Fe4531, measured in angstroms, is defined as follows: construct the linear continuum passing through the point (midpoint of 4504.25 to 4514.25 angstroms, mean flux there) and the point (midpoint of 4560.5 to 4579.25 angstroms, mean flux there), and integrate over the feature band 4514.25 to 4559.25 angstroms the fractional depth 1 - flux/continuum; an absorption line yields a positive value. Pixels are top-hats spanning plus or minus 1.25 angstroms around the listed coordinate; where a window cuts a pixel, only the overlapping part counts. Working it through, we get 2.54 angstroms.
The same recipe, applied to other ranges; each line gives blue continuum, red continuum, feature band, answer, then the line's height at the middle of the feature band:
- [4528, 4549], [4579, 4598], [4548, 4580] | -1.77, 2.53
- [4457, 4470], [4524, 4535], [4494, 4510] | -1.91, 2.36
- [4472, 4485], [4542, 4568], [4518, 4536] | 0.89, 2.56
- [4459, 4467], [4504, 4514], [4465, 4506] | 0.51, 2.51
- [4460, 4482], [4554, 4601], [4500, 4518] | -1.32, 2.51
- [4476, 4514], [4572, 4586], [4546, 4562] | -0.30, 2.59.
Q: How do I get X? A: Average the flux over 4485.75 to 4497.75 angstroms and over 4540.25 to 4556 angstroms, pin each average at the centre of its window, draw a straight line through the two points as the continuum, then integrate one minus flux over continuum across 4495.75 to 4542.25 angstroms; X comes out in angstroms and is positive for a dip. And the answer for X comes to -1.51 angstroms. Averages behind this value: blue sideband 2.4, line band 2.56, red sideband 2.57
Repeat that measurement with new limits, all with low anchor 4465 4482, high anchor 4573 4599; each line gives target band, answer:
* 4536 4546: -0.2 angstroms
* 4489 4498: 0.2 angstroms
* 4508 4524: -0.7 angstroms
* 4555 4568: -0.7 angstroms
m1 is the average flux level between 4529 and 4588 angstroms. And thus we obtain 2.6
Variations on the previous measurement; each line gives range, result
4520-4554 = 2.5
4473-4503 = 2.45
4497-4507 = 2.64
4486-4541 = 2.53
